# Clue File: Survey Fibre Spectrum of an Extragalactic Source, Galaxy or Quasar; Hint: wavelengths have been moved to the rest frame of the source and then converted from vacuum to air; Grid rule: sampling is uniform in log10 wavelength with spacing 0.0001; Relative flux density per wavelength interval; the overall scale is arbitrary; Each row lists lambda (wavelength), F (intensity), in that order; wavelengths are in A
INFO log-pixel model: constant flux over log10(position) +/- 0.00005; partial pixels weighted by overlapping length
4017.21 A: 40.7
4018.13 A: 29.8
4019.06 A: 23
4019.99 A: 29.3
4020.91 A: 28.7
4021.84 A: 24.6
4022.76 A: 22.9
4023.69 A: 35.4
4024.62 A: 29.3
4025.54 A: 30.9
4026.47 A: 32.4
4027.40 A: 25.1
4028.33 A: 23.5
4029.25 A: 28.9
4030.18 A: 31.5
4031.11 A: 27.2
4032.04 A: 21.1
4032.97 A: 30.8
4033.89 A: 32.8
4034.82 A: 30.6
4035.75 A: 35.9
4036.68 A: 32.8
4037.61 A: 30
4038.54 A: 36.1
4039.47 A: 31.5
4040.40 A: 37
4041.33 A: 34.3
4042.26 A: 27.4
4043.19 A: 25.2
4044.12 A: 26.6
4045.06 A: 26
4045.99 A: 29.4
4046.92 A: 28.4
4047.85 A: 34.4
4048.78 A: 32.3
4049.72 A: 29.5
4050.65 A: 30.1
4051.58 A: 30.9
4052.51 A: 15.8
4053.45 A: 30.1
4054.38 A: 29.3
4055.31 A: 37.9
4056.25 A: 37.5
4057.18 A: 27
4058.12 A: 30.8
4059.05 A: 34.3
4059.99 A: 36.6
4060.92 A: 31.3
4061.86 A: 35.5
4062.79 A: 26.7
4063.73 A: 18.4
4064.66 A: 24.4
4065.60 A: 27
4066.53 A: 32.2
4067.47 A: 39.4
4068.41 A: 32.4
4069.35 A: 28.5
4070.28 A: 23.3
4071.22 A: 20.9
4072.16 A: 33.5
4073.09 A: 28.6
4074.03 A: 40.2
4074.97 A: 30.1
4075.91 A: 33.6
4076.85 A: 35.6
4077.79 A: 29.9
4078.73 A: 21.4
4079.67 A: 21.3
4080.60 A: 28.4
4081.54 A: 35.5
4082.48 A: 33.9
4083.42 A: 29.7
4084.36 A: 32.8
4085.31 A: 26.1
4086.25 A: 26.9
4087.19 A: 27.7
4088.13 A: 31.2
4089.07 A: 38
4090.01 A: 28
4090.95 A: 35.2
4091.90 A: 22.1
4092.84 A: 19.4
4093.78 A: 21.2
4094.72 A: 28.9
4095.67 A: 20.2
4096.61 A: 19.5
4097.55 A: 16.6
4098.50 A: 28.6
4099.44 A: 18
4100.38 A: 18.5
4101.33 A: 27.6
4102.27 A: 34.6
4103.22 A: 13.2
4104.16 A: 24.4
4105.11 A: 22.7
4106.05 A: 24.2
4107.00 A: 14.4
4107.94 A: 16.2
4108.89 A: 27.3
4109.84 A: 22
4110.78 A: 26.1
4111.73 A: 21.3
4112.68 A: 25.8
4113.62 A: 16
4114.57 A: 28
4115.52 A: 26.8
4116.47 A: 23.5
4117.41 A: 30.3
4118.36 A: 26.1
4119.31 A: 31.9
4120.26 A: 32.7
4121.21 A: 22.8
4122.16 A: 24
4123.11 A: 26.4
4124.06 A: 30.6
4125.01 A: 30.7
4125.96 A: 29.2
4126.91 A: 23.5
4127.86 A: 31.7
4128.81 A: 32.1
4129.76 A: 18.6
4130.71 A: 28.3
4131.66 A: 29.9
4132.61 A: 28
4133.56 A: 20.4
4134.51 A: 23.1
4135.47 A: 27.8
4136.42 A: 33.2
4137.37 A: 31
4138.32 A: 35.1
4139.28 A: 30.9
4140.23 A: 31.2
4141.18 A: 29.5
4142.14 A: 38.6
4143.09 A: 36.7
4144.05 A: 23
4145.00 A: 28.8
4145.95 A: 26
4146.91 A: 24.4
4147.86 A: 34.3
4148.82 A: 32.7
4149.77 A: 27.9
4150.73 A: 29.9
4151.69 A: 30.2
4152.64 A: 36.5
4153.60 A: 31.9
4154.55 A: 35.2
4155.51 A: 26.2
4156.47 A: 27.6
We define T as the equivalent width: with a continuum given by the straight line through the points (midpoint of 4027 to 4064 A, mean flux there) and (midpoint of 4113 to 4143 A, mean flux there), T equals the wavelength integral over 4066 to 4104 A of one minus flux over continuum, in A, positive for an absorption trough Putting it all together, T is 1.9 A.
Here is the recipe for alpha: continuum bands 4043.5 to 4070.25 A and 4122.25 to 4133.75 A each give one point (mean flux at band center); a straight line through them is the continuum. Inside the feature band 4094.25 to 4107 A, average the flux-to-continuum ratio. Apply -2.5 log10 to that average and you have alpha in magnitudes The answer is 0.25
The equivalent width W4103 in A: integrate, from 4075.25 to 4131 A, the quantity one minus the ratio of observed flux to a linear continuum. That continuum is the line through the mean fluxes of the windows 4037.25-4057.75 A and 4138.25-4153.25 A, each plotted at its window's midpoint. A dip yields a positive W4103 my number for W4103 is 8.2 A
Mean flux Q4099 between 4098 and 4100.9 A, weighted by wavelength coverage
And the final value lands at 21.7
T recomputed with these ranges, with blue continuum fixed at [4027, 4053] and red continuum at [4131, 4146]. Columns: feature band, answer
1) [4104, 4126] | 3.4 A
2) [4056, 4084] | -0.6 A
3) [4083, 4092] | -0.2 A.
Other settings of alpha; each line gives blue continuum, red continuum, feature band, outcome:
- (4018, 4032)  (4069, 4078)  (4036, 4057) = -0.056 mag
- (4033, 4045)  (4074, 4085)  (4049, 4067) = 0.045 mag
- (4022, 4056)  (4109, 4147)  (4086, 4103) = 0.122 mag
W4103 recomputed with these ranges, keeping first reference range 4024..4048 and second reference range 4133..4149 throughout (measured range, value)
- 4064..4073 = 0.32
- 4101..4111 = 2.34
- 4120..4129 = 0.49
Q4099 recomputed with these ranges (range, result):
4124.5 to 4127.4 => 27.9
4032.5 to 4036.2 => 32.5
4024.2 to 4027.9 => 29.4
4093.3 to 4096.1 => 23.5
